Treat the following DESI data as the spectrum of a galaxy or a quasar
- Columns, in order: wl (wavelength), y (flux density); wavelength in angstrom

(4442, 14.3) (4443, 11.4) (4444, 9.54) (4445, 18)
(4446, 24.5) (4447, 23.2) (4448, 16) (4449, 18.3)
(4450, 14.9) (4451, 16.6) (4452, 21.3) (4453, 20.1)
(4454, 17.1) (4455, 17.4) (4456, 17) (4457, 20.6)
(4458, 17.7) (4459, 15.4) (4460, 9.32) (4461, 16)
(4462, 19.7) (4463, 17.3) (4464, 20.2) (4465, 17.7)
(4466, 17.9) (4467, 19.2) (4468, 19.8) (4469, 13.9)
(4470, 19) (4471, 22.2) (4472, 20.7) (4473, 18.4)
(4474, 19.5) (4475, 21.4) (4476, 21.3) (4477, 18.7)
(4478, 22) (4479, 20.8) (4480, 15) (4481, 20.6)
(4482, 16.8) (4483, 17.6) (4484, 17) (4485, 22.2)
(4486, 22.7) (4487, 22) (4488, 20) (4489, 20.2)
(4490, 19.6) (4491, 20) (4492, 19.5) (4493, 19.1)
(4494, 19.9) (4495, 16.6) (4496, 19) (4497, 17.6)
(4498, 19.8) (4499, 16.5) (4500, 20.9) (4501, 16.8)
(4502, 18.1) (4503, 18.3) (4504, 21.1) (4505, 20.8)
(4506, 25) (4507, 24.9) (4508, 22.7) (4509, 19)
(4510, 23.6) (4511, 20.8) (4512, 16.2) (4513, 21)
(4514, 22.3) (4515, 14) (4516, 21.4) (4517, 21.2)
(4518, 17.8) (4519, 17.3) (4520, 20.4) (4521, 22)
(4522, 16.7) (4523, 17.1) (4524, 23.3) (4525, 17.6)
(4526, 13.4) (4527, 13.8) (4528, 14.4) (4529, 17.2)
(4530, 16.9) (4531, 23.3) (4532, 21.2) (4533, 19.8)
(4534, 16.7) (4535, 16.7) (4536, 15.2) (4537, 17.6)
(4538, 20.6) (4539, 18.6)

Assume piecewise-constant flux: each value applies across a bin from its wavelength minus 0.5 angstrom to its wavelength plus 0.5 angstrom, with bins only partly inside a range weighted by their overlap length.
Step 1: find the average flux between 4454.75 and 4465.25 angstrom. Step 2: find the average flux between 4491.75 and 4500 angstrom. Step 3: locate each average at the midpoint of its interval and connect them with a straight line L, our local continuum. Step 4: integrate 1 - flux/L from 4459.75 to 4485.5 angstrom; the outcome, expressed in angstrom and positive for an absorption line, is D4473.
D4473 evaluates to -1.6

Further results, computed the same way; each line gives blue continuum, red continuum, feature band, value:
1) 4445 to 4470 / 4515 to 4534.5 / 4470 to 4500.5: -2.4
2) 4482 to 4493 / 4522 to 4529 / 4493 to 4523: -2.6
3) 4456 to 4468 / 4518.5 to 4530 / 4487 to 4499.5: -1.2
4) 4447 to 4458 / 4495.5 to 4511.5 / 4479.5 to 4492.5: 0.1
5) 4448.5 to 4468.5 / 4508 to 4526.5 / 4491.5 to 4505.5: -0.1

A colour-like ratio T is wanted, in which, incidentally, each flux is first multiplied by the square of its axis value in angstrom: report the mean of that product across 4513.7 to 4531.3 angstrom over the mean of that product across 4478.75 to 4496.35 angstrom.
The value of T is 0.96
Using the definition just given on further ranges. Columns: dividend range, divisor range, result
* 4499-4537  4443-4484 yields 1.07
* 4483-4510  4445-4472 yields 1.12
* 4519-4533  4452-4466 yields 1.08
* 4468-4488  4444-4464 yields 1.11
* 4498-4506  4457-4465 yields 1.17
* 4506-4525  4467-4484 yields 1.07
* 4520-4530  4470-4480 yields 0.88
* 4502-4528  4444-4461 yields 1.14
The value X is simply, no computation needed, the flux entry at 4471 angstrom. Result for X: 22.2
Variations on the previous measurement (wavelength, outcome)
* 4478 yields 22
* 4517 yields 21.2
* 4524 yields 23.3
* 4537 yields 17.6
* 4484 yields 17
